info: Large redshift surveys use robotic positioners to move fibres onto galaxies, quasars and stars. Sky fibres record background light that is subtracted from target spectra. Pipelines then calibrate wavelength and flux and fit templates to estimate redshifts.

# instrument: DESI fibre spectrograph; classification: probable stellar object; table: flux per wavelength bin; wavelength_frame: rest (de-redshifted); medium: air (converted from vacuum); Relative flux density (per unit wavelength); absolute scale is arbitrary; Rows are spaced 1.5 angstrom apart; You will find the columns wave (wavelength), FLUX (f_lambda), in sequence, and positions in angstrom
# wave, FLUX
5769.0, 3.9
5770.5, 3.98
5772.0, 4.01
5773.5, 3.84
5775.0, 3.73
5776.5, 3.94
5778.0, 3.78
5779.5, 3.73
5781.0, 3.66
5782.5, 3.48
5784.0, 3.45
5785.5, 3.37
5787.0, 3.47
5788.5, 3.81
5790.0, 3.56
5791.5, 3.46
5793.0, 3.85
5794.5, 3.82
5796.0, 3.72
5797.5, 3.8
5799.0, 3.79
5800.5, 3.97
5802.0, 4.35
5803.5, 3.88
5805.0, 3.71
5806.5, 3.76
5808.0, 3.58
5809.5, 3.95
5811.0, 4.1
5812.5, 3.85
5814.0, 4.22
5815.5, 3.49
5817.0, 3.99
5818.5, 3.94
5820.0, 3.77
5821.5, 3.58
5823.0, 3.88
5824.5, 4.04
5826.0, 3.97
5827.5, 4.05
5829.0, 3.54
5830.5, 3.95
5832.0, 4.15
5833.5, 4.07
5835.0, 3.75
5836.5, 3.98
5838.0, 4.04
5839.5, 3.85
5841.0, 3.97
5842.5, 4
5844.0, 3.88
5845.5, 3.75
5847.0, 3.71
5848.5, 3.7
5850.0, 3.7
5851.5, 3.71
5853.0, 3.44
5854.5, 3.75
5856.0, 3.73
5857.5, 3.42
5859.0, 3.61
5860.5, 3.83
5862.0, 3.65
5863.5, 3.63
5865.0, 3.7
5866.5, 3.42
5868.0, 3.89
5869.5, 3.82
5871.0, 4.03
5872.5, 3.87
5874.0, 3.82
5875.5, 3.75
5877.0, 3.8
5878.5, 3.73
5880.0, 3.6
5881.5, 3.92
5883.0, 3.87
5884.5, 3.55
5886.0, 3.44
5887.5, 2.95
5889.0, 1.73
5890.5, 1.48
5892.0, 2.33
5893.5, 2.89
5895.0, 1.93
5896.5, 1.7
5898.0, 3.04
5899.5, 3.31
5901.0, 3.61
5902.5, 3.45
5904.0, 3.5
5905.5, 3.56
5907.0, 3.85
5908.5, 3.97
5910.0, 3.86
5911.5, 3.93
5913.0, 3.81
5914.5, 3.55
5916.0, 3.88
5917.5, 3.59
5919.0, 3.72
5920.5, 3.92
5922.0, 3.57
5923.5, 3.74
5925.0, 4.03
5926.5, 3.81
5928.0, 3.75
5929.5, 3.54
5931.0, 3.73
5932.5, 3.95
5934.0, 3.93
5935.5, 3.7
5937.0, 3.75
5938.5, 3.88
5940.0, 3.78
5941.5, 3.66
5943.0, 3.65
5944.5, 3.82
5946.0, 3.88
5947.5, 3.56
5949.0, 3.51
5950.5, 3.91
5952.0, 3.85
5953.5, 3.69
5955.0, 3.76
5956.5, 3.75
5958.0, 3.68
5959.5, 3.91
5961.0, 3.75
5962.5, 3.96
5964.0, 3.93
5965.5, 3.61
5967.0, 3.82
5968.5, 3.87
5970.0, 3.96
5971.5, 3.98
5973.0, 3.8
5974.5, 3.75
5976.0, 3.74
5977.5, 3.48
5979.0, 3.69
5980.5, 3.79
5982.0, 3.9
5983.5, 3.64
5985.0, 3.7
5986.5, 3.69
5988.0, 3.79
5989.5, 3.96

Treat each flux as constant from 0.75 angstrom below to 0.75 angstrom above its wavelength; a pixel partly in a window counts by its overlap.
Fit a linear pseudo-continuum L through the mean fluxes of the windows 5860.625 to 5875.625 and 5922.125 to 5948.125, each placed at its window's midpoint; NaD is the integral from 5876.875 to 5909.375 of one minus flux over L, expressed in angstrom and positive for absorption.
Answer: 5.4 angstrom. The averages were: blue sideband 3.76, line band 3.14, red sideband 3.77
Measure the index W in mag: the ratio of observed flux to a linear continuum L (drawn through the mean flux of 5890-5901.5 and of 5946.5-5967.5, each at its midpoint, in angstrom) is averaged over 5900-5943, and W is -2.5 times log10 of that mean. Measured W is -0.23 mag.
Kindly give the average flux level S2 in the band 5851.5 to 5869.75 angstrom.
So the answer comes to 3.66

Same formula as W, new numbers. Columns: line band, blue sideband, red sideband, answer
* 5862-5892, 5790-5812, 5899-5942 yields 0.10 mag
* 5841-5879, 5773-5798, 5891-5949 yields -0.04 mag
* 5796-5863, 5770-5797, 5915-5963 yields -0.03 mag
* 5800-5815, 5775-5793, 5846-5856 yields -0.08 mag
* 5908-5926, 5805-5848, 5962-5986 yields 0.01 mag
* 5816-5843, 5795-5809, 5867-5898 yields -0.08 mag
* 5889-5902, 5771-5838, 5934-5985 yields 0.45 mag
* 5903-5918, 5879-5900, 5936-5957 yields -0.18 mag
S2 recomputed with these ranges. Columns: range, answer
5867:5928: 3.45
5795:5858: 3.85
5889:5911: 3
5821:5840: 3.92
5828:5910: 3.53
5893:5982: 3.67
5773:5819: 3.77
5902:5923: 3.73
